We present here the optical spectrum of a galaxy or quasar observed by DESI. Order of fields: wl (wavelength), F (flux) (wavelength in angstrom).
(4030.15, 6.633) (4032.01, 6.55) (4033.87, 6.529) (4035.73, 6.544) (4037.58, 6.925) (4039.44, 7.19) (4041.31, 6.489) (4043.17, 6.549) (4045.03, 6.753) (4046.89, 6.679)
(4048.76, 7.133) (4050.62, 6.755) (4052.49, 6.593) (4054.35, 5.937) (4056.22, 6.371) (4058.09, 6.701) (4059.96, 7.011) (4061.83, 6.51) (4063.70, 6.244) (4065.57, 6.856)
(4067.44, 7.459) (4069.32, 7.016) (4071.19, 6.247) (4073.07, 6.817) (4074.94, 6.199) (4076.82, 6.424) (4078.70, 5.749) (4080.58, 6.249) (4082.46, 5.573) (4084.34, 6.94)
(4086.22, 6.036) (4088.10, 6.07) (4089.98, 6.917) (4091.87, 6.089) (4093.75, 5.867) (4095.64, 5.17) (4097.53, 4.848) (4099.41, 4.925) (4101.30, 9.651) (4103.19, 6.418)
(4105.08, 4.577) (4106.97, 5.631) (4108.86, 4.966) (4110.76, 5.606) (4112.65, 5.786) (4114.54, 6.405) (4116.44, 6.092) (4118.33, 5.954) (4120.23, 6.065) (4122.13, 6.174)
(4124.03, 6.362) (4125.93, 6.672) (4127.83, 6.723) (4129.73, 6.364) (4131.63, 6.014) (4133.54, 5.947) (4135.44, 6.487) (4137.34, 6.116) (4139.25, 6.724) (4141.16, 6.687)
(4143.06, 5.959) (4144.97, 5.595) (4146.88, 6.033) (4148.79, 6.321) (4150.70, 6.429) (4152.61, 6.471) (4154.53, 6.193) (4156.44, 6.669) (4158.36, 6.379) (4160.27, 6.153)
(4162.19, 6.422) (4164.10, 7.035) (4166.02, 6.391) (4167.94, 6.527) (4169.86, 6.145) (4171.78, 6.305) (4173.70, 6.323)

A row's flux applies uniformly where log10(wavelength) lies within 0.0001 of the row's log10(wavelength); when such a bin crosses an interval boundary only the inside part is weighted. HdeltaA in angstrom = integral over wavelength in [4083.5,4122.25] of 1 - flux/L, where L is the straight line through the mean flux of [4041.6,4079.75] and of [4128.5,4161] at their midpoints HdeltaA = 2.6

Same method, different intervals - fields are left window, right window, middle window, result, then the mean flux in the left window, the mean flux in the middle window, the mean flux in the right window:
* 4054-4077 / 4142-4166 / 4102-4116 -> 1.6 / 6.62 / 5.71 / 6.31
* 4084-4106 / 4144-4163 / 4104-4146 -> 1.0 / 6.11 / 6.04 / 6.26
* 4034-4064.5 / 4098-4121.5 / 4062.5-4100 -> 0.6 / 6.65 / 6.2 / 5.99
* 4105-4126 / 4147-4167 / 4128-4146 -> -0.2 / 5.88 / 6.23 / 6.43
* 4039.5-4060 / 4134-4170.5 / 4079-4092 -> 0.6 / 6.64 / 6.25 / 6.35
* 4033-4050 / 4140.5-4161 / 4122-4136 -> 0.0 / 6.76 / 6.35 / 6.26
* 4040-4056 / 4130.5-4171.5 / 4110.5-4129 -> 0.6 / 6.61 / 6.21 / 6.32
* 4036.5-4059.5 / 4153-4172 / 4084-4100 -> 1.8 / 6.68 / 5.86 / 6.43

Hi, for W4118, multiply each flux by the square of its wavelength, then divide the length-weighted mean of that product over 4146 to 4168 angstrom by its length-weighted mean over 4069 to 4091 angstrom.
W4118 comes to 1.05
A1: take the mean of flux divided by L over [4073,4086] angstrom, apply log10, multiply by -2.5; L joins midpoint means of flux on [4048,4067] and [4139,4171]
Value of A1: 0.06 mag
